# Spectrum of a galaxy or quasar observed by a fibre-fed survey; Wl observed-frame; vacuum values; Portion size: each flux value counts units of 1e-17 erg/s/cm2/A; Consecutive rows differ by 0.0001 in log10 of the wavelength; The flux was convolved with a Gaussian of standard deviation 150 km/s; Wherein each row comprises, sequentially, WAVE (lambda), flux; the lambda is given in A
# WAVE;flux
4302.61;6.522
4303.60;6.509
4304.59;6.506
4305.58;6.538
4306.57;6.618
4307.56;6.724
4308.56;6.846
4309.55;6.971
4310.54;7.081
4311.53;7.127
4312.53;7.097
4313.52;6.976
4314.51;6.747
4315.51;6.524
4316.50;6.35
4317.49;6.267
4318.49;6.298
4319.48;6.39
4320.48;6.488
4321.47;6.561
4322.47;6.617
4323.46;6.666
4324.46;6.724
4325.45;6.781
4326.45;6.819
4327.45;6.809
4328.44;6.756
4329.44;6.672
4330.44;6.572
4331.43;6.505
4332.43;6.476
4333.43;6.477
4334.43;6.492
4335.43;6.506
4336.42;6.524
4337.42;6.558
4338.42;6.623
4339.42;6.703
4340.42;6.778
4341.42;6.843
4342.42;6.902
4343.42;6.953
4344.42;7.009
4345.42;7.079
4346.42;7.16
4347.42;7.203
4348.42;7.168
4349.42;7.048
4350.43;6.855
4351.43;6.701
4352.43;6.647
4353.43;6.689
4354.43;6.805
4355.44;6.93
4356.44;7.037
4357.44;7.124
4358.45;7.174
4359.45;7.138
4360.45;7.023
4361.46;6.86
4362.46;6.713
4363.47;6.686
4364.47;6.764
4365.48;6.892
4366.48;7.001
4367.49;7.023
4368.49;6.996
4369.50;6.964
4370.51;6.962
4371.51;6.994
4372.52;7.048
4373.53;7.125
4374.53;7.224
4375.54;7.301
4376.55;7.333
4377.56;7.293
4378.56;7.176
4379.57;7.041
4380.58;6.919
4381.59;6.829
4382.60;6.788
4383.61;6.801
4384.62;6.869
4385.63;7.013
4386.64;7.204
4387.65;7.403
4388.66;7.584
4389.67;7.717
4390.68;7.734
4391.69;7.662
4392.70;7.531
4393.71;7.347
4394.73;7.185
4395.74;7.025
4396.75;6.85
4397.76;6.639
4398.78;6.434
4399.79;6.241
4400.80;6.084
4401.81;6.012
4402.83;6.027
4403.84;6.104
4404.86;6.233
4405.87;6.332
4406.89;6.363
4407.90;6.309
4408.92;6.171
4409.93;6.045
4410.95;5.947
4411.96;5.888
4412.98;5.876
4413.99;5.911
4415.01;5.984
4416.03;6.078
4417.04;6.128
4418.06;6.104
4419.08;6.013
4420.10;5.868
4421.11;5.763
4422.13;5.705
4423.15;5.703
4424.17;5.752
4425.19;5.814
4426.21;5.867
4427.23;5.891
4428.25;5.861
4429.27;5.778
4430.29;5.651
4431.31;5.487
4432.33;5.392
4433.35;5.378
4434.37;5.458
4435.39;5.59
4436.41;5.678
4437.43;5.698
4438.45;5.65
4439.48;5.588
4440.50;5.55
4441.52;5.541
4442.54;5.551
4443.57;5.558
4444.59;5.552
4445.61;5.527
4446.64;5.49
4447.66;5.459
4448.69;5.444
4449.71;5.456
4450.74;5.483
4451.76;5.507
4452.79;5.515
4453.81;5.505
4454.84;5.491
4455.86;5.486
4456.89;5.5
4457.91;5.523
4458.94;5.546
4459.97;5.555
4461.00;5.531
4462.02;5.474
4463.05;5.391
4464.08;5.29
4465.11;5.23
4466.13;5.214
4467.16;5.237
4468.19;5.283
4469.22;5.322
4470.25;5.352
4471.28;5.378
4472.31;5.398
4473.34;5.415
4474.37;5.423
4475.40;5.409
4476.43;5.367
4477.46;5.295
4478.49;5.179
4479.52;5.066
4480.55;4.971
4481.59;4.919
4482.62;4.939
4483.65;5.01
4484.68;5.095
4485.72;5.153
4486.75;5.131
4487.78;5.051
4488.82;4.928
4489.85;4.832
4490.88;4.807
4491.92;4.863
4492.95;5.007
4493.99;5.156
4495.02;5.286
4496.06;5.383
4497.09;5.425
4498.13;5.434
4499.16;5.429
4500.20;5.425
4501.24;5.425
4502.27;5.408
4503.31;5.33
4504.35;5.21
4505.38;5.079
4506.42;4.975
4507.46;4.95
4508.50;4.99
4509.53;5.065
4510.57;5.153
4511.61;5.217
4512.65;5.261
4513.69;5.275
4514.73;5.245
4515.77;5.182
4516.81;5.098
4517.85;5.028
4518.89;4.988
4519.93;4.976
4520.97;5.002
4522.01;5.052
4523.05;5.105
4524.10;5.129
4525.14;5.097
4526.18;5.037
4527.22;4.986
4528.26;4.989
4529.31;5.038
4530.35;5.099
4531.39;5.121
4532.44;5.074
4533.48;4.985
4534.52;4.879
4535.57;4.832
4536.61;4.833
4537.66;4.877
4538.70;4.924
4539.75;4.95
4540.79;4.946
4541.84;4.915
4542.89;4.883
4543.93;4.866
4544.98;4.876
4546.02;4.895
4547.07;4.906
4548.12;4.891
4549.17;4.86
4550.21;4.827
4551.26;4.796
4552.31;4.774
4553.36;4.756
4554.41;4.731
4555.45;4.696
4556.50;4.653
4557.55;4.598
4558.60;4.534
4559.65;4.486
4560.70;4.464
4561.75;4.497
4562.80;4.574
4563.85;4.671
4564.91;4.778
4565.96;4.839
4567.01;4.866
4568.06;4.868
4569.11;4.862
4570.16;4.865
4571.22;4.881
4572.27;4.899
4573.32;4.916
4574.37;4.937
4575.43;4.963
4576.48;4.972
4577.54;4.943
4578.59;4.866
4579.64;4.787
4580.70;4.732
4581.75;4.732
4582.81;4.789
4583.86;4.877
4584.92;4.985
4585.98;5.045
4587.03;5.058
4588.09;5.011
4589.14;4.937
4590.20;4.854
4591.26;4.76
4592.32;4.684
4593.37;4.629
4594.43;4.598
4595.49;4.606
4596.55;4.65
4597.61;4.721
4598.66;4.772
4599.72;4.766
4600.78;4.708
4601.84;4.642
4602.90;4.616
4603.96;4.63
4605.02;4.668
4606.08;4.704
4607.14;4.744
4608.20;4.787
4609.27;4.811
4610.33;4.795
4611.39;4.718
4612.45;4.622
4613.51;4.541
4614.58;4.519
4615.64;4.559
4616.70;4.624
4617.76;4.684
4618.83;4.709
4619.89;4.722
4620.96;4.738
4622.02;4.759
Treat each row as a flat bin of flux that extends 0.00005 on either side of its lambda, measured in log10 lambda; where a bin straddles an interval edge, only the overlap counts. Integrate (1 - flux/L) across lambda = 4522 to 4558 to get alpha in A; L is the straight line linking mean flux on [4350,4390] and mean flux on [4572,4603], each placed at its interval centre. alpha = 2.6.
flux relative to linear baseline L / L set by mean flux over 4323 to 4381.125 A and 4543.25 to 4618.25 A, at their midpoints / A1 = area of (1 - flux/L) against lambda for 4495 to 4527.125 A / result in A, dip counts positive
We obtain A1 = 1.4 A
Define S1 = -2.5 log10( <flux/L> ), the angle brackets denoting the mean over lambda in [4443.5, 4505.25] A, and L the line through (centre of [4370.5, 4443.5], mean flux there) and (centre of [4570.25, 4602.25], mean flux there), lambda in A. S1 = 0.094 mag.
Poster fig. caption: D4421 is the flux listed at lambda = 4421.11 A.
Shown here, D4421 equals 5.763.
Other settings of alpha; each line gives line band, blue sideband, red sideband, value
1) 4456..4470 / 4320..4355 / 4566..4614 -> 0.9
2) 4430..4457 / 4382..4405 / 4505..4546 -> 2.9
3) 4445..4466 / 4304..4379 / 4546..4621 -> 1.4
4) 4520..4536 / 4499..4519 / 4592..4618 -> 0.2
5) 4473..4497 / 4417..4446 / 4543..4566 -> 0.7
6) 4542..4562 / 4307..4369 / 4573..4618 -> 1.4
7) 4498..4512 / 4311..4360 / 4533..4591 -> 0.3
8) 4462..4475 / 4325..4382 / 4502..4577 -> 0.8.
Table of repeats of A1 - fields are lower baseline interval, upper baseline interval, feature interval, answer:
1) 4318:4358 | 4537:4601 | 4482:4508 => 1.3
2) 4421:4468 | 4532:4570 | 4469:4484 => 0.3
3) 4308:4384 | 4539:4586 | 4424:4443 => 1.2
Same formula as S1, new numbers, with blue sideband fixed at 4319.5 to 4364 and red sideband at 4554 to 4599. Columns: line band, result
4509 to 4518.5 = 0.03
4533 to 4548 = 0.04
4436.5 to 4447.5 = 0.07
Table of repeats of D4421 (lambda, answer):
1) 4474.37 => 5.423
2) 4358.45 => 7.174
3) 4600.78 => 4.708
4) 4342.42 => 6.902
